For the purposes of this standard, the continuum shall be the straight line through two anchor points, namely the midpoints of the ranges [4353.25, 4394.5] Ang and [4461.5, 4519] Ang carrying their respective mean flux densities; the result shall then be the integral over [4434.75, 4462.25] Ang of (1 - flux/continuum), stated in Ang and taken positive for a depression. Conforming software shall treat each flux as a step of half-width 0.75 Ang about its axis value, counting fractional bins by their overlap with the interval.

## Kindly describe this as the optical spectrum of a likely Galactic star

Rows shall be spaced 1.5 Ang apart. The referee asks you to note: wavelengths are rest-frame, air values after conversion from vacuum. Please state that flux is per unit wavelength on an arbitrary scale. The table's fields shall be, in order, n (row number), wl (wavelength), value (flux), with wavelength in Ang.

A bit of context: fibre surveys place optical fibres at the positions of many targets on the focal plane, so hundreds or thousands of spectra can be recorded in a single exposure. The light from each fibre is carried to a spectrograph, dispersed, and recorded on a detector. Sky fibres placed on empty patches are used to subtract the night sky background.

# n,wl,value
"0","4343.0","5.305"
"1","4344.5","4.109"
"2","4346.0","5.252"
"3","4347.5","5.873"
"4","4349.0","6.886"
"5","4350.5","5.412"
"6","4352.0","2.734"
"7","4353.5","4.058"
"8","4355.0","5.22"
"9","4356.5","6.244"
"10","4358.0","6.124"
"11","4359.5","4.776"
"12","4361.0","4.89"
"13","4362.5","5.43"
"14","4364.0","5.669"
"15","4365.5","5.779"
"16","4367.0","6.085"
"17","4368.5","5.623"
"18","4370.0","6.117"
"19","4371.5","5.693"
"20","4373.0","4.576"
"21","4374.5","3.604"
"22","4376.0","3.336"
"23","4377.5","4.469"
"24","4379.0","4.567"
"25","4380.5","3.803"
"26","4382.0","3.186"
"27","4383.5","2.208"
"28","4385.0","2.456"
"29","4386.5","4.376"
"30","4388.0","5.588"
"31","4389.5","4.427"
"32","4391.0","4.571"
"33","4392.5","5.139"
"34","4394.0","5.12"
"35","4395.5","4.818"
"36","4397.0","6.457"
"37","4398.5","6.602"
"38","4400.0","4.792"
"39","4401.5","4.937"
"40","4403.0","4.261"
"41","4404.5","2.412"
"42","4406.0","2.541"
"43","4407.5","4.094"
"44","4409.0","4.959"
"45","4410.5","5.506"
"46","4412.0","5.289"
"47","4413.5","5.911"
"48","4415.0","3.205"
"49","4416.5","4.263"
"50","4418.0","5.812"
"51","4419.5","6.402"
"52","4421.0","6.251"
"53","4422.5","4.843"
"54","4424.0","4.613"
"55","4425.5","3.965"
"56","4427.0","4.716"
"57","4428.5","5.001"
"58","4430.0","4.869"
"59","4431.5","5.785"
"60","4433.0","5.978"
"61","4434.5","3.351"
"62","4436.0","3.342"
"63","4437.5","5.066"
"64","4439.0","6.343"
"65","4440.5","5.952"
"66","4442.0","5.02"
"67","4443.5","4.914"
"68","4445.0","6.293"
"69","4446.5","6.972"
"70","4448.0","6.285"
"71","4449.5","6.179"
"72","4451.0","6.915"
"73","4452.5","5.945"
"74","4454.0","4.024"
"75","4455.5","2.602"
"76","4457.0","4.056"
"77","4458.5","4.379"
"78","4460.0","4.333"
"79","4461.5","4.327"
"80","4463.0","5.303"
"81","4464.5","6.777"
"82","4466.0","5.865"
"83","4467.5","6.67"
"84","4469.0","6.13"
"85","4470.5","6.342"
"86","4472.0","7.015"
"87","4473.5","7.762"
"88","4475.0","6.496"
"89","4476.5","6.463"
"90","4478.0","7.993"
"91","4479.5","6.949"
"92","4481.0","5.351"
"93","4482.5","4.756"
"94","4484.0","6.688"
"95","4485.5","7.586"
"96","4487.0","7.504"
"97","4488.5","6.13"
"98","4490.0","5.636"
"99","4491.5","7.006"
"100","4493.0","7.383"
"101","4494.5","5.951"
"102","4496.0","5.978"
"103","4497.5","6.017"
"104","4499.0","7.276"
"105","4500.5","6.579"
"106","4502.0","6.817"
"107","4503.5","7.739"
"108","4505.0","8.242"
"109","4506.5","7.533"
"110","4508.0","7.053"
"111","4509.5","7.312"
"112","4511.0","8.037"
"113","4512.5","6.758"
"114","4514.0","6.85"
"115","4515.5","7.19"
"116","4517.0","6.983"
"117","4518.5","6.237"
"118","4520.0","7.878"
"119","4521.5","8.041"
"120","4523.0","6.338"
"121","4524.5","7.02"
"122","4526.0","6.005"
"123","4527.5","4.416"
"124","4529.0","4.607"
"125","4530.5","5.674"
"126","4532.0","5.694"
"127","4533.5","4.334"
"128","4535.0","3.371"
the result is 4.0 Ang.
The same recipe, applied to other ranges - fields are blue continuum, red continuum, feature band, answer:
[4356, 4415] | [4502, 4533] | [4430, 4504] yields 0.77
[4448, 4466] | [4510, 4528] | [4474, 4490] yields -2.15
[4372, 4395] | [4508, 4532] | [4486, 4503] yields -1.28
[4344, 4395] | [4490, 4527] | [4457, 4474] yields 1.40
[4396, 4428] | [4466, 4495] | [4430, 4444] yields 1.06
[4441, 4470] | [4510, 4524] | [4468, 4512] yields -2.96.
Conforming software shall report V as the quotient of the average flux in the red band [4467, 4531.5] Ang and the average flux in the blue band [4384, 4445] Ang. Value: 1.38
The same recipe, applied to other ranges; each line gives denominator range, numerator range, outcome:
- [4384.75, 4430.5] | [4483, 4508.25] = 1.43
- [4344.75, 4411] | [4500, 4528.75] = 1.46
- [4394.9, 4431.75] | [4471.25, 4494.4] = 1.37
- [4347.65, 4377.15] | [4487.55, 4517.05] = 1.34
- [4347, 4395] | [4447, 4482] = 1.21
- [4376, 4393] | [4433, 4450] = 1.35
